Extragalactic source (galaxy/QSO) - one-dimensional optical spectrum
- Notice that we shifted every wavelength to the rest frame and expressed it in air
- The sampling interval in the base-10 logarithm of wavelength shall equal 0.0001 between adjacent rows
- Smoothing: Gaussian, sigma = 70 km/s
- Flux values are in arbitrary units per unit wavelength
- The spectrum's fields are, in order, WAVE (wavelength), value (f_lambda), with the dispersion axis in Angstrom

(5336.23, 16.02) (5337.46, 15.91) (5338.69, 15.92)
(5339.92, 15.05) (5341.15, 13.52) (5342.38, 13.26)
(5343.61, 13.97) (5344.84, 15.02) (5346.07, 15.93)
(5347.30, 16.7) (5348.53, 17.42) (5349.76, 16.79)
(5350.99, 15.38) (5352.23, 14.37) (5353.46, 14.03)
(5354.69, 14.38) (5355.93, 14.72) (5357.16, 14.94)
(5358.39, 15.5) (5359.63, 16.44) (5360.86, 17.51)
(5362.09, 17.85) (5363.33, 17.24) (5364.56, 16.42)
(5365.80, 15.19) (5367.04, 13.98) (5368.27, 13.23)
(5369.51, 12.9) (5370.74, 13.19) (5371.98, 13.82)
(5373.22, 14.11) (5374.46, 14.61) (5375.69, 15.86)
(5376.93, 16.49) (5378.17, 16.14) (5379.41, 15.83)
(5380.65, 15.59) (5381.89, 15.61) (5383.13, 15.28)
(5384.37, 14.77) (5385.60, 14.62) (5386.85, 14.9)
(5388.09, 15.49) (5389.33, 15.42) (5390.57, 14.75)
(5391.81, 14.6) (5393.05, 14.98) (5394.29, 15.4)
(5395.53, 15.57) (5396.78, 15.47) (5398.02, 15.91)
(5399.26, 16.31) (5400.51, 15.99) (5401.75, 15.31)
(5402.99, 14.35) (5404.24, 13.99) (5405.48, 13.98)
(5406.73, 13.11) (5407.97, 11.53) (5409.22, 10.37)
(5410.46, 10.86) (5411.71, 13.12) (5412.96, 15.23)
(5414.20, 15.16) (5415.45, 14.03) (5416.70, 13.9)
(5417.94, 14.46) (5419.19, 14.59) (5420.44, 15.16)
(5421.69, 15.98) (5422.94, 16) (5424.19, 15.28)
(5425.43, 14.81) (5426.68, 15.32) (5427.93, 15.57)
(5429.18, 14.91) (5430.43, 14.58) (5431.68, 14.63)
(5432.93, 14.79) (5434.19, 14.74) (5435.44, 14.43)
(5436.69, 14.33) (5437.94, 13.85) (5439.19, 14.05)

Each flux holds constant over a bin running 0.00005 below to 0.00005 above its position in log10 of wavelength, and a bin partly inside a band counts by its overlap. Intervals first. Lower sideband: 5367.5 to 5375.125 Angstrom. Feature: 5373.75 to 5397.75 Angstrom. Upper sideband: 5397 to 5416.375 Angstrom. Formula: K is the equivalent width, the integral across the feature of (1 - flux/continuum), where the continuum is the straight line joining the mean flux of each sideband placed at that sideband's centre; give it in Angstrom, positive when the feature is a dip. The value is -2.68 Angstrom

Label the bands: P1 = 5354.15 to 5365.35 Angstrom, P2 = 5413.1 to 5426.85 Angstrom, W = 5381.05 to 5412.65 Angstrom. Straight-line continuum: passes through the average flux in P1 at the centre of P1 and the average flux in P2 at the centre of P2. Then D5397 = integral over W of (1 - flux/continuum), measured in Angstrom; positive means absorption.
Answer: 1.9 Angstrom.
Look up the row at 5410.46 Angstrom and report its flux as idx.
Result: 10.86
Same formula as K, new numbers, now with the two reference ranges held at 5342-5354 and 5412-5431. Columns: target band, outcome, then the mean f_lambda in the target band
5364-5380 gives 0.5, 14.7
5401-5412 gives 1.5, 13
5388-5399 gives -0.1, 15.3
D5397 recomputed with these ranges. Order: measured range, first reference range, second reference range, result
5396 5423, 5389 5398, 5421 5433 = 1.7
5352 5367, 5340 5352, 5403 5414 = -0.9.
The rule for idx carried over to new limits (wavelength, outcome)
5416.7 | 13.9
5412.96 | 15.23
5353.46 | 14.03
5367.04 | 13.98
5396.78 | 15.47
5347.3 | 16.7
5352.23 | 14.37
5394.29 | 15.4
